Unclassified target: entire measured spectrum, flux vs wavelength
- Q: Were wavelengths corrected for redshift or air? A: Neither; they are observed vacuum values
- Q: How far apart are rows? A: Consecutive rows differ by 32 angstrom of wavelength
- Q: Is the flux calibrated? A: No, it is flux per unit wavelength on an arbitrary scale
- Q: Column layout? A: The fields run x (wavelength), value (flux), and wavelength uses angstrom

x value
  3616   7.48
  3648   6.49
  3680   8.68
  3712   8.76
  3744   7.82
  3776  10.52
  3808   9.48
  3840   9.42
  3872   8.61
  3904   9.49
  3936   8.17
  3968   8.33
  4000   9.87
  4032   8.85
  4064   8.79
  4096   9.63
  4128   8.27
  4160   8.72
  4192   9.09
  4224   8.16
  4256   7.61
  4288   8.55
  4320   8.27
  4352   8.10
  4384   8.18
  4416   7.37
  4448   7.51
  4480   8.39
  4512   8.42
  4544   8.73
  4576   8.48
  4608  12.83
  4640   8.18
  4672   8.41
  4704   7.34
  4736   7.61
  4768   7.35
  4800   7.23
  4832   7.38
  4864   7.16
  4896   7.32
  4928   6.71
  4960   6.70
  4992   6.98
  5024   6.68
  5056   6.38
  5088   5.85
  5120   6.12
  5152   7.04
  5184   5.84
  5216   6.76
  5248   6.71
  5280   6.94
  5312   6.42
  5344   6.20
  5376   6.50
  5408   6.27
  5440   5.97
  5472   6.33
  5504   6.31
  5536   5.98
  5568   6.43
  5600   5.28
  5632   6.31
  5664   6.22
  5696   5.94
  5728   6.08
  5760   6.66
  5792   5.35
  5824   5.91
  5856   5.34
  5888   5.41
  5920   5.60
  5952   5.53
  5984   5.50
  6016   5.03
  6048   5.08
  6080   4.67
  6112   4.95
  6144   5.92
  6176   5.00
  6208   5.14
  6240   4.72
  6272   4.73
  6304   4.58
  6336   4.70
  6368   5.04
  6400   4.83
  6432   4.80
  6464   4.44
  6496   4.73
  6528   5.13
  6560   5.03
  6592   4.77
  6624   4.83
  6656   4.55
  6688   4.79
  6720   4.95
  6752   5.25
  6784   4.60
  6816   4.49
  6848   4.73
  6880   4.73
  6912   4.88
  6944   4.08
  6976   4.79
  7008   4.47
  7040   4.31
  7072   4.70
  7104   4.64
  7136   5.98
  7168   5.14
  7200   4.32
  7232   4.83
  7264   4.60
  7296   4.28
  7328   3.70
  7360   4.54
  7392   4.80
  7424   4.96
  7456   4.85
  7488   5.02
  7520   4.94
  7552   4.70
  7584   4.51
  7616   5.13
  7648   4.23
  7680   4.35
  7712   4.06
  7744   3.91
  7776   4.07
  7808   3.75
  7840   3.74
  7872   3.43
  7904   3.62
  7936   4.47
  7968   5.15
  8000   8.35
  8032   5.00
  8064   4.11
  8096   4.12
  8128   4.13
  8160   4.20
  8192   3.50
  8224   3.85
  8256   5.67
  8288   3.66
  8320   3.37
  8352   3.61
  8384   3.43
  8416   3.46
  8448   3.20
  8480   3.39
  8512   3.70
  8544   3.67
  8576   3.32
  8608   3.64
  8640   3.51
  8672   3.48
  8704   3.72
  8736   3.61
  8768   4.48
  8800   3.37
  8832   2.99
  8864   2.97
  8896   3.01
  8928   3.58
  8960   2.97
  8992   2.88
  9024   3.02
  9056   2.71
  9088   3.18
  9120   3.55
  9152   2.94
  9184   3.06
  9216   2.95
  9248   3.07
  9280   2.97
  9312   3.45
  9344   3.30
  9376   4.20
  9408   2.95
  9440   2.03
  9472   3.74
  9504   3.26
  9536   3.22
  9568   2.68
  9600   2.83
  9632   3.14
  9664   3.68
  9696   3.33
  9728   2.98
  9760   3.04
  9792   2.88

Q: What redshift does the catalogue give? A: 0.65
